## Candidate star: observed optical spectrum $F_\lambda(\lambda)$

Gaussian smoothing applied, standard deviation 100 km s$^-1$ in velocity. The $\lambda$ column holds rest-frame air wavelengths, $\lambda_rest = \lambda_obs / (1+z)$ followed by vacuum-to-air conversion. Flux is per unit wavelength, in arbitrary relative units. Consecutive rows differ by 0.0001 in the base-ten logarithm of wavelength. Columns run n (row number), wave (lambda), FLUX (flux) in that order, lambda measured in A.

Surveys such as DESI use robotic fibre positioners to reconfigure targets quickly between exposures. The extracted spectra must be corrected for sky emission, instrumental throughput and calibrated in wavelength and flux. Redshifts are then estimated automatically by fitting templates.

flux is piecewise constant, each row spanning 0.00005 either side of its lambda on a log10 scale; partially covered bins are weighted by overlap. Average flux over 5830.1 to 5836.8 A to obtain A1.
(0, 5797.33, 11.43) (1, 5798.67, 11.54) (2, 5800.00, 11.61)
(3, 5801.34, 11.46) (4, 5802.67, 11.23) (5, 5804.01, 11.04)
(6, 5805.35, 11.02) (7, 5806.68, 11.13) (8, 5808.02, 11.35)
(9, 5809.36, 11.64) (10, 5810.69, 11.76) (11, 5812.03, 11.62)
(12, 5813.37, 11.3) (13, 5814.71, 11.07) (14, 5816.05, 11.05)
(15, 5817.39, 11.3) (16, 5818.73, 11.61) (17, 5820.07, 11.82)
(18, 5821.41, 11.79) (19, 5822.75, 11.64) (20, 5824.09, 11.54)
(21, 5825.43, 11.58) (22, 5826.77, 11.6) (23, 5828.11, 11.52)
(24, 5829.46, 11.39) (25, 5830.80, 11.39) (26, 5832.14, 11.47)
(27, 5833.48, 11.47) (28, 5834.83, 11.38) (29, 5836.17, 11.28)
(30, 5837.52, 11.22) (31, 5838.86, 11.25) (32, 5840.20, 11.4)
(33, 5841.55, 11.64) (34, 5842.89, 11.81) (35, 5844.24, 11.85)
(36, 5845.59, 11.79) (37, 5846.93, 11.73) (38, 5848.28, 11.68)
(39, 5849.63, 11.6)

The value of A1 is 11.4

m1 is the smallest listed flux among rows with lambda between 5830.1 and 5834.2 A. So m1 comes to 11.39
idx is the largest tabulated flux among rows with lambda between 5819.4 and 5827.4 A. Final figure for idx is 11.82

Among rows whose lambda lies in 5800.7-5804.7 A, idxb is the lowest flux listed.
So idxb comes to 11.04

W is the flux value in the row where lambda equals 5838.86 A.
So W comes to 11.25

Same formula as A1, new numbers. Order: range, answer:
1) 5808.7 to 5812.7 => 11.7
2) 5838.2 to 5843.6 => 11.5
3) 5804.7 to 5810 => 11.3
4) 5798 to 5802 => 11.5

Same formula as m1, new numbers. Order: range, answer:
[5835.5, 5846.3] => 11.22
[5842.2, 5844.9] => 11.81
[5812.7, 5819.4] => 11.05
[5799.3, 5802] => 11.46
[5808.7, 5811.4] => 11.64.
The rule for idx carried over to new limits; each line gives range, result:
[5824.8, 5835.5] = 11.6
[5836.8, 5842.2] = 11.64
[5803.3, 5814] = 11.76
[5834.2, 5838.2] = 11.38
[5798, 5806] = 11.61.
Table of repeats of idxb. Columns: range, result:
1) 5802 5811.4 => 11.02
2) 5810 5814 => 11.3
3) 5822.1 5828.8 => 11.52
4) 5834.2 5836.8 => 11.28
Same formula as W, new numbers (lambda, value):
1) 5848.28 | 11.68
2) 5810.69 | 11.76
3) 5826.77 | 11.6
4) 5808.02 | 11.35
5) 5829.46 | 11.39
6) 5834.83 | 11.38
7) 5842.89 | 11.81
